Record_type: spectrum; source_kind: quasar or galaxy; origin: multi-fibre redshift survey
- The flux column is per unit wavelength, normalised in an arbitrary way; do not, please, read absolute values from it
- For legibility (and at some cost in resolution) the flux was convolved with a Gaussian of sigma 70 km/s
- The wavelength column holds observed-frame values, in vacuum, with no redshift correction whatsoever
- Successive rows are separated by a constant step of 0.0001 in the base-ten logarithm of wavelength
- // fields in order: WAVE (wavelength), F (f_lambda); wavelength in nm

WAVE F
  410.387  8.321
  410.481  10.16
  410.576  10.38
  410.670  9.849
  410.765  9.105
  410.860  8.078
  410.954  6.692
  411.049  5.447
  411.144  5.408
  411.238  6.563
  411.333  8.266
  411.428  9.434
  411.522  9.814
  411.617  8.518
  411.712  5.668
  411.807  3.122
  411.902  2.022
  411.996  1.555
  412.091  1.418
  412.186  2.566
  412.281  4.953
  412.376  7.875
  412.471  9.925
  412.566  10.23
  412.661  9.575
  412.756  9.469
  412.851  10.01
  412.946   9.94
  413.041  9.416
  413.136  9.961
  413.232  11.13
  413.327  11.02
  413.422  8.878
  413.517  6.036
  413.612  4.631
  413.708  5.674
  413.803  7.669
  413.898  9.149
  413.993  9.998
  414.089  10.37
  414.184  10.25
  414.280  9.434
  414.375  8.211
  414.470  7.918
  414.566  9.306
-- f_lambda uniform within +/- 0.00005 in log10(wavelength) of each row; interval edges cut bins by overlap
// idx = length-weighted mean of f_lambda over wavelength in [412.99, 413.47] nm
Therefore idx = 10.1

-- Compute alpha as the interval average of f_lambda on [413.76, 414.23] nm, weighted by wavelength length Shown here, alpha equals 9.51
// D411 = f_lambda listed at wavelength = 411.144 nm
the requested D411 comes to 5.408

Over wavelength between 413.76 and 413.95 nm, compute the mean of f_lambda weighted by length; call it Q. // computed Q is 8.49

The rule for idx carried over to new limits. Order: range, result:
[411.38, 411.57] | 9.63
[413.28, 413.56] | 8.69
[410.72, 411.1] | 7.29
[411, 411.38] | 6.42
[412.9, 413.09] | 9.69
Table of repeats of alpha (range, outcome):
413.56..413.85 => 5.98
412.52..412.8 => 9.76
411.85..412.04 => 1.83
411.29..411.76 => 8.33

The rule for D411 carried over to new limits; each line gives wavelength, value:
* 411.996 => 1.555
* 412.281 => 4.953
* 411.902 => 2.022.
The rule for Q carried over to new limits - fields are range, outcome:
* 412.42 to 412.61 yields 10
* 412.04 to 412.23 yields 1.97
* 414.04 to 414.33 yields 9.98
